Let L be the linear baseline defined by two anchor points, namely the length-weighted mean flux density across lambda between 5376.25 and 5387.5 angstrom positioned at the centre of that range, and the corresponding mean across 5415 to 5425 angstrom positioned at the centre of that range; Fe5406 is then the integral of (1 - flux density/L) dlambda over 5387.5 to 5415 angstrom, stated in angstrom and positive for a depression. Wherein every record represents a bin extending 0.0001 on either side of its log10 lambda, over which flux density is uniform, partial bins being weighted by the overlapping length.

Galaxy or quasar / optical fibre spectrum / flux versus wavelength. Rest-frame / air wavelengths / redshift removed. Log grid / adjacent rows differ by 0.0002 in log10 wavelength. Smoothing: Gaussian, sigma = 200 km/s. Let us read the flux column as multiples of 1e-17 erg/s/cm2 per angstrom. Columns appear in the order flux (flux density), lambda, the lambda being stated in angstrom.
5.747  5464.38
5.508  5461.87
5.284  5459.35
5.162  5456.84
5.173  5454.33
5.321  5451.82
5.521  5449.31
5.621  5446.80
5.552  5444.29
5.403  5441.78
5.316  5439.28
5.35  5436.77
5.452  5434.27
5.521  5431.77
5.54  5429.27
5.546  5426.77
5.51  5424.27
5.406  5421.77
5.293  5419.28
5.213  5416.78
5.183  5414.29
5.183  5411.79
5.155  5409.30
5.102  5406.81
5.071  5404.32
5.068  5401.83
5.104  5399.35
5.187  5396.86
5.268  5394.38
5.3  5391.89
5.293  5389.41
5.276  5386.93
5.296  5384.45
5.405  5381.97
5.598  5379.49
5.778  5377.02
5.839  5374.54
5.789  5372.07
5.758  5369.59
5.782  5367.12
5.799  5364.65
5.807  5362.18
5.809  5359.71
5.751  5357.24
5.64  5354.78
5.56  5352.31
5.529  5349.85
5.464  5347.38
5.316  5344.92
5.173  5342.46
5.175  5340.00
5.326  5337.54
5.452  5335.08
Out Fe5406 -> 1.2 angstrom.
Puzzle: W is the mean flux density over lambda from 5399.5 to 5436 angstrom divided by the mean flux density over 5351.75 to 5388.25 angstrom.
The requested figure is 0.94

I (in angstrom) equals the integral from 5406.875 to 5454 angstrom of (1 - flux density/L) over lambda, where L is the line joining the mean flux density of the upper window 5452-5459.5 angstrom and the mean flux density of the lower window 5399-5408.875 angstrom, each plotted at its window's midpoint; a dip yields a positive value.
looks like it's -2.1 angstrom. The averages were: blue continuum 5.09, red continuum 5.22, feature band 5.38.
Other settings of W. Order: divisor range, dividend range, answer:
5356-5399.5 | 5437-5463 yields 0.97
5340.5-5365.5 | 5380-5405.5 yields 0.94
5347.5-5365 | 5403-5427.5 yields 0.93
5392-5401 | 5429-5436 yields 1.06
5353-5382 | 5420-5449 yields 0.95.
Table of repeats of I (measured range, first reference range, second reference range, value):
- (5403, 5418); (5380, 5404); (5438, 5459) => 0.4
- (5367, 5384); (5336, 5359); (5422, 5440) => -0.7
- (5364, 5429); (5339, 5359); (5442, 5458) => 0.5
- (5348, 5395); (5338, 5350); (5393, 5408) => -3.3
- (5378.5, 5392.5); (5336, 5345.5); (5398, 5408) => -0.6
